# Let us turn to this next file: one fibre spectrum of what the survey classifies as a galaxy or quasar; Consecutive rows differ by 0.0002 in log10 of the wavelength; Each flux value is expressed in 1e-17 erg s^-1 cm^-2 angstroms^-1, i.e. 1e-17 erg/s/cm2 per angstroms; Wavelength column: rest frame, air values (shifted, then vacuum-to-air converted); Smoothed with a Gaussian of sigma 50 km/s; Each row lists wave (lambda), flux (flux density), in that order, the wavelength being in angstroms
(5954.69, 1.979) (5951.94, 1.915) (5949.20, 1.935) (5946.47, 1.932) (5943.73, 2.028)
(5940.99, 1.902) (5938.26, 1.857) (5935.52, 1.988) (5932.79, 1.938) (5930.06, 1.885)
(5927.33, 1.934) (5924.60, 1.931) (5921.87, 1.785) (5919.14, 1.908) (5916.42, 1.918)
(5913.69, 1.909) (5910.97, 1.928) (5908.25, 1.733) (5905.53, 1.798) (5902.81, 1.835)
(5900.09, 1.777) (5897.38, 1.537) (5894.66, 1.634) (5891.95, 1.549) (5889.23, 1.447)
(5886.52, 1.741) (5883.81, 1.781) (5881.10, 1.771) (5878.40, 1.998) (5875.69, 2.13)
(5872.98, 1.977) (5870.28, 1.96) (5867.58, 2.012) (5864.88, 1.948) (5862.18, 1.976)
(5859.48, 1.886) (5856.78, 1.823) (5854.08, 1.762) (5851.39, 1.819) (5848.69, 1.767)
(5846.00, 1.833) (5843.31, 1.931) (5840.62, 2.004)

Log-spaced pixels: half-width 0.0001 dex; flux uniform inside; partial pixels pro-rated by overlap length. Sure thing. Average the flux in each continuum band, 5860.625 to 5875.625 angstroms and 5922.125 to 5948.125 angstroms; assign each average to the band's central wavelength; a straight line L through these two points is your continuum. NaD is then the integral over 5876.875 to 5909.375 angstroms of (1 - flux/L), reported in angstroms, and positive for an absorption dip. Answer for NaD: 4.1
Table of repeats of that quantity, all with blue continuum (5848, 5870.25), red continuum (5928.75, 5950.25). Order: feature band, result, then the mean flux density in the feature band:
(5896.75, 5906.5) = 0.8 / 1.75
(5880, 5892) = 1.5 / 1.67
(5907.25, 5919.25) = 0.2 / 1.88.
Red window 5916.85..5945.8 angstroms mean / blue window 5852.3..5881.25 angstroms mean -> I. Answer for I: 1.0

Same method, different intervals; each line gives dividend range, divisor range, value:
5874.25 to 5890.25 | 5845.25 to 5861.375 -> 1.00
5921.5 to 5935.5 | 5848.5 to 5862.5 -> 1.04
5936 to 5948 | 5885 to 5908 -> 1.16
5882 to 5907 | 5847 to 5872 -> 0.89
